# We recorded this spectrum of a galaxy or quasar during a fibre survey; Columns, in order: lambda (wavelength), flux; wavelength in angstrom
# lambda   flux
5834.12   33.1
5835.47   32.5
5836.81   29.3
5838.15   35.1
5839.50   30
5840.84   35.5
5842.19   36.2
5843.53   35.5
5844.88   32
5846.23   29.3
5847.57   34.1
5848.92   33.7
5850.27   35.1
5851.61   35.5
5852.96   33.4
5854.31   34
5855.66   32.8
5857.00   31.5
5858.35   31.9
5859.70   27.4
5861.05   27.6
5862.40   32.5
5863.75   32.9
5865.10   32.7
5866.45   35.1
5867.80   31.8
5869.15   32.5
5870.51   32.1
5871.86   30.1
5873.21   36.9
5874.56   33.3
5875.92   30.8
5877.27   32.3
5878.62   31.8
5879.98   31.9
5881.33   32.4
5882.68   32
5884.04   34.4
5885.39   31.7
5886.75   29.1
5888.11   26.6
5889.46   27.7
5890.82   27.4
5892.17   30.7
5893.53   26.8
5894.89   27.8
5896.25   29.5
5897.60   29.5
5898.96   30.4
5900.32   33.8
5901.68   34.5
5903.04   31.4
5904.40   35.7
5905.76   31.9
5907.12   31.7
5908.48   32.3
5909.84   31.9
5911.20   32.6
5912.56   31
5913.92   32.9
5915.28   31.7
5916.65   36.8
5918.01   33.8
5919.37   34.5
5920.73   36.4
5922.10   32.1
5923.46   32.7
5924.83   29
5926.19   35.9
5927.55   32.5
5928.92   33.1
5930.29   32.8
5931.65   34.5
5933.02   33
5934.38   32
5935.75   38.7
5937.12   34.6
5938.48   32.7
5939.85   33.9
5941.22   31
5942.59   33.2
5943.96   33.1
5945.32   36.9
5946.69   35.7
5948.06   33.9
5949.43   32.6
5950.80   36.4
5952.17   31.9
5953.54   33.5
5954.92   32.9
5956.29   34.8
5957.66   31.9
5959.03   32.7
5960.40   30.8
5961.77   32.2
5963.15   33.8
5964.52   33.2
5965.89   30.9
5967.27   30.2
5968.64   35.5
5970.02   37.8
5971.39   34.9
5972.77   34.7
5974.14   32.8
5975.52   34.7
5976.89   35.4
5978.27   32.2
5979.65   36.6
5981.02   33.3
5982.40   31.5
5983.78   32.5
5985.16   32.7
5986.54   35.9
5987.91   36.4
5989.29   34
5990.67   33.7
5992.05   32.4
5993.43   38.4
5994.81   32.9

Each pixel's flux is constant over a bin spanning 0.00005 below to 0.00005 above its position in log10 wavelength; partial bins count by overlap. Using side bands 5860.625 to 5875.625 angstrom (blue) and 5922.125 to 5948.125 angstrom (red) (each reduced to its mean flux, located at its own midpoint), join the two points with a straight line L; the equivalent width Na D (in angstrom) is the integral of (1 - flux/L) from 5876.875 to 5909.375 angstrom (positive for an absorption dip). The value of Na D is 1.94 angstrom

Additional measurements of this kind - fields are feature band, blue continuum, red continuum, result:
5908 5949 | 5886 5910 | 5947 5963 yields -2.09 angstrom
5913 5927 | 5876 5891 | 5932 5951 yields -0.29 angstrom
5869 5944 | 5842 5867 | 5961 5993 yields 2.18 angstrom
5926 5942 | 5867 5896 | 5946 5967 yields -0.60 angstrom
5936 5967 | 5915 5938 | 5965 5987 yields 0.43 angstrom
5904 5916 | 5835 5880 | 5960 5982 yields 0.28 angstrom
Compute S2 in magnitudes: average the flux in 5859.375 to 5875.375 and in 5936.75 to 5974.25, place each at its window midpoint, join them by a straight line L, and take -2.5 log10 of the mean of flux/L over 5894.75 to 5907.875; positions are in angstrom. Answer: 0.03 mag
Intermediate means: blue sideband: 32.2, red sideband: 33.5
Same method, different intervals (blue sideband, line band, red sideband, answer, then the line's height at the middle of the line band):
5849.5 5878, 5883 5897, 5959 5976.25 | 0.122 mag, 32.7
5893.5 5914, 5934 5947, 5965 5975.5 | -0.044 mag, 32.8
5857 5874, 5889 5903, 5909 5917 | 0.087 mag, 32.4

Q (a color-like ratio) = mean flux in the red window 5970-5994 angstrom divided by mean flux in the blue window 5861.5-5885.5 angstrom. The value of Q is 1.1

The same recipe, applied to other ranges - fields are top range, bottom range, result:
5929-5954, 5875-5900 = 1.12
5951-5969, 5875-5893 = 1.07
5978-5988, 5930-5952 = 0.99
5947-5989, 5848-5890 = 1.05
